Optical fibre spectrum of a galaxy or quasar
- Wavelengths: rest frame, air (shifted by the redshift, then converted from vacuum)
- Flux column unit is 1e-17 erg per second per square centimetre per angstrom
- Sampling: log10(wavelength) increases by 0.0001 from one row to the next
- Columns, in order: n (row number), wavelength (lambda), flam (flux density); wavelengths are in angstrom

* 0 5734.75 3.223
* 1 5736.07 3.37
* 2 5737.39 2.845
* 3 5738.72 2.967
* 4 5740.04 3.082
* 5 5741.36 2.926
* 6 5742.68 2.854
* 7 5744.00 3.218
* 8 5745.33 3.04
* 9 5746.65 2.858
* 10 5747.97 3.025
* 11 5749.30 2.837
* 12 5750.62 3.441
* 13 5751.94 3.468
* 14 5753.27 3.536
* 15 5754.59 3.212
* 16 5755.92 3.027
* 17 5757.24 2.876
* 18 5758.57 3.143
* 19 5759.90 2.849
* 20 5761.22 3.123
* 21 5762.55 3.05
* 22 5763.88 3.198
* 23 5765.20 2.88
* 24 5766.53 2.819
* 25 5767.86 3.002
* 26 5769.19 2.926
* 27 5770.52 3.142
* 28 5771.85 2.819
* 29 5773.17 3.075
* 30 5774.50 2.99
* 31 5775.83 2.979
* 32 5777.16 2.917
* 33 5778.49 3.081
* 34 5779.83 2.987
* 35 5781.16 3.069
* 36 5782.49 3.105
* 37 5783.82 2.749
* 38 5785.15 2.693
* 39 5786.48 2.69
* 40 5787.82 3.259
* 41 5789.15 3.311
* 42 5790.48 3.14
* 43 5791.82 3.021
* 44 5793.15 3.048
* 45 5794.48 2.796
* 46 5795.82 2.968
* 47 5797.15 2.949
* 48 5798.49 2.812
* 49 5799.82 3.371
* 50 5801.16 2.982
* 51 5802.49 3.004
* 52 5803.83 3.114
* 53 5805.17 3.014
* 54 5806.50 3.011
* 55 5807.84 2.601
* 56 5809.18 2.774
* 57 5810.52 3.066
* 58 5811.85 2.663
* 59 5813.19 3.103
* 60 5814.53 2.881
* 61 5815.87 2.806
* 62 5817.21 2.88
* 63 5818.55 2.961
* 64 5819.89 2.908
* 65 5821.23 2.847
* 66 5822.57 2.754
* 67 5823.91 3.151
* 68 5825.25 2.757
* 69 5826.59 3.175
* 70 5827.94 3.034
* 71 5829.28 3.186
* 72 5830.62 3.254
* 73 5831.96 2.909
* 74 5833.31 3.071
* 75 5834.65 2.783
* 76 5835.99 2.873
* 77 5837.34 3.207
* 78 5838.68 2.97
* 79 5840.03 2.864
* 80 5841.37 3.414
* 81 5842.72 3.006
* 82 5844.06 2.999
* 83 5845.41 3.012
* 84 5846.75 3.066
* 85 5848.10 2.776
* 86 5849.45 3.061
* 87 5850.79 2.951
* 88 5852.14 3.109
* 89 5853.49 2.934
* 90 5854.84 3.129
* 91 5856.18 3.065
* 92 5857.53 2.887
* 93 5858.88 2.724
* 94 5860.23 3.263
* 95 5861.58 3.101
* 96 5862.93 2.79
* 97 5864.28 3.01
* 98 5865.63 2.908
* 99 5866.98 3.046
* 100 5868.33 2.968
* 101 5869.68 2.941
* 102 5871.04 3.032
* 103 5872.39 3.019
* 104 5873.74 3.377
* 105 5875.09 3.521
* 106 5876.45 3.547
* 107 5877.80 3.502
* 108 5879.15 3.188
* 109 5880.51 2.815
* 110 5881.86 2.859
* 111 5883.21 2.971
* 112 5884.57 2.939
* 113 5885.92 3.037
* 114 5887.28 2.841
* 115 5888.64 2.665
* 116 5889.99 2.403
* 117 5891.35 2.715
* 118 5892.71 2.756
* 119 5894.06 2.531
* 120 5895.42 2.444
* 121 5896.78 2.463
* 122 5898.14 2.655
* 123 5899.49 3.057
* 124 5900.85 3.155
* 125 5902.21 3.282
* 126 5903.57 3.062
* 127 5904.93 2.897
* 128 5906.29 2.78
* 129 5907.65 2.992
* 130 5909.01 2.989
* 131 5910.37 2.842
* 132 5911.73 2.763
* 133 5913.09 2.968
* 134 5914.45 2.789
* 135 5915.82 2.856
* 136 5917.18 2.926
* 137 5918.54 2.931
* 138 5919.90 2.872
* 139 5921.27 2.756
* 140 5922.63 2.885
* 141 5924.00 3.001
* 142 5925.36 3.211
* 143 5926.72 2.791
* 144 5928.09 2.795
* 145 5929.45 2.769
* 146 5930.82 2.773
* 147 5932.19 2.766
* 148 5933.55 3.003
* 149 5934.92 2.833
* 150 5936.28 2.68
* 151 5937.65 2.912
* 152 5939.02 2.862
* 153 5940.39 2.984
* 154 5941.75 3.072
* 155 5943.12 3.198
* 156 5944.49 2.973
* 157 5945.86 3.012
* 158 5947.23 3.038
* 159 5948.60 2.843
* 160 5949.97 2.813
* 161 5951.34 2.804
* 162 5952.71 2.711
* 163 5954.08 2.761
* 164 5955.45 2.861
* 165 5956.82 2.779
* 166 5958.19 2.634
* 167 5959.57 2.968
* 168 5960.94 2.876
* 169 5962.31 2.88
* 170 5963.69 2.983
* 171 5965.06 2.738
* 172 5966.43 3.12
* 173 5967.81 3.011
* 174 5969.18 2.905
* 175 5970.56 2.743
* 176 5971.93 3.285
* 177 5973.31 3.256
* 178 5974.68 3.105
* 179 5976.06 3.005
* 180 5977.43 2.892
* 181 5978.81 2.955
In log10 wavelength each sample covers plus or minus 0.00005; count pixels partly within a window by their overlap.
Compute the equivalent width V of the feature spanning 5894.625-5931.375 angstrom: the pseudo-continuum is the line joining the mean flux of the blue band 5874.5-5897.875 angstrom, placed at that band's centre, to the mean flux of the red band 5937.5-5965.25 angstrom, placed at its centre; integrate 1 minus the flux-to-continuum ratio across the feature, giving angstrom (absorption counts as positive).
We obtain 0.15 angstrom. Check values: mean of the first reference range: 2.89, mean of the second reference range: 2.89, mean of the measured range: 2.88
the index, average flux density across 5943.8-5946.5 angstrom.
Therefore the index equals 2.99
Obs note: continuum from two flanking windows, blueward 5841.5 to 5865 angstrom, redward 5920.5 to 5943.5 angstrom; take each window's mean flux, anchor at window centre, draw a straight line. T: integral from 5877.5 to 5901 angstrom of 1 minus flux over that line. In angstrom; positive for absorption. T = 1.1 angstrom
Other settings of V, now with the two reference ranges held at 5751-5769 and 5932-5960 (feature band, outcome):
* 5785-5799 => 0.3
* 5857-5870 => 0.0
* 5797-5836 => 0.9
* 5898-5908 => -0.2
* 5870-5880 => -1.1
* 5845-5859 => 0.0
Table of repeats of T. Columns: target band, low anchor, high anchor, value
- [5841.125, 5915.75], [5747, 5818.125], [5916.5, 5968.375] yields -0.62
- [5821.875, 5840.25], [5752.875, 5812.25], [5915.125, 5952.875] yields -0.24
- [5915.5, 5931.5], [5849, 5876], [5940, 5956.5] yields 0.41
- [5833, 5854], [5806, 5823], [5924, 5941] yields -1.02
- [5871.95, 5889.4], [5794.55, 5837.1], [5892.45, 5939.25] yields -1.22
